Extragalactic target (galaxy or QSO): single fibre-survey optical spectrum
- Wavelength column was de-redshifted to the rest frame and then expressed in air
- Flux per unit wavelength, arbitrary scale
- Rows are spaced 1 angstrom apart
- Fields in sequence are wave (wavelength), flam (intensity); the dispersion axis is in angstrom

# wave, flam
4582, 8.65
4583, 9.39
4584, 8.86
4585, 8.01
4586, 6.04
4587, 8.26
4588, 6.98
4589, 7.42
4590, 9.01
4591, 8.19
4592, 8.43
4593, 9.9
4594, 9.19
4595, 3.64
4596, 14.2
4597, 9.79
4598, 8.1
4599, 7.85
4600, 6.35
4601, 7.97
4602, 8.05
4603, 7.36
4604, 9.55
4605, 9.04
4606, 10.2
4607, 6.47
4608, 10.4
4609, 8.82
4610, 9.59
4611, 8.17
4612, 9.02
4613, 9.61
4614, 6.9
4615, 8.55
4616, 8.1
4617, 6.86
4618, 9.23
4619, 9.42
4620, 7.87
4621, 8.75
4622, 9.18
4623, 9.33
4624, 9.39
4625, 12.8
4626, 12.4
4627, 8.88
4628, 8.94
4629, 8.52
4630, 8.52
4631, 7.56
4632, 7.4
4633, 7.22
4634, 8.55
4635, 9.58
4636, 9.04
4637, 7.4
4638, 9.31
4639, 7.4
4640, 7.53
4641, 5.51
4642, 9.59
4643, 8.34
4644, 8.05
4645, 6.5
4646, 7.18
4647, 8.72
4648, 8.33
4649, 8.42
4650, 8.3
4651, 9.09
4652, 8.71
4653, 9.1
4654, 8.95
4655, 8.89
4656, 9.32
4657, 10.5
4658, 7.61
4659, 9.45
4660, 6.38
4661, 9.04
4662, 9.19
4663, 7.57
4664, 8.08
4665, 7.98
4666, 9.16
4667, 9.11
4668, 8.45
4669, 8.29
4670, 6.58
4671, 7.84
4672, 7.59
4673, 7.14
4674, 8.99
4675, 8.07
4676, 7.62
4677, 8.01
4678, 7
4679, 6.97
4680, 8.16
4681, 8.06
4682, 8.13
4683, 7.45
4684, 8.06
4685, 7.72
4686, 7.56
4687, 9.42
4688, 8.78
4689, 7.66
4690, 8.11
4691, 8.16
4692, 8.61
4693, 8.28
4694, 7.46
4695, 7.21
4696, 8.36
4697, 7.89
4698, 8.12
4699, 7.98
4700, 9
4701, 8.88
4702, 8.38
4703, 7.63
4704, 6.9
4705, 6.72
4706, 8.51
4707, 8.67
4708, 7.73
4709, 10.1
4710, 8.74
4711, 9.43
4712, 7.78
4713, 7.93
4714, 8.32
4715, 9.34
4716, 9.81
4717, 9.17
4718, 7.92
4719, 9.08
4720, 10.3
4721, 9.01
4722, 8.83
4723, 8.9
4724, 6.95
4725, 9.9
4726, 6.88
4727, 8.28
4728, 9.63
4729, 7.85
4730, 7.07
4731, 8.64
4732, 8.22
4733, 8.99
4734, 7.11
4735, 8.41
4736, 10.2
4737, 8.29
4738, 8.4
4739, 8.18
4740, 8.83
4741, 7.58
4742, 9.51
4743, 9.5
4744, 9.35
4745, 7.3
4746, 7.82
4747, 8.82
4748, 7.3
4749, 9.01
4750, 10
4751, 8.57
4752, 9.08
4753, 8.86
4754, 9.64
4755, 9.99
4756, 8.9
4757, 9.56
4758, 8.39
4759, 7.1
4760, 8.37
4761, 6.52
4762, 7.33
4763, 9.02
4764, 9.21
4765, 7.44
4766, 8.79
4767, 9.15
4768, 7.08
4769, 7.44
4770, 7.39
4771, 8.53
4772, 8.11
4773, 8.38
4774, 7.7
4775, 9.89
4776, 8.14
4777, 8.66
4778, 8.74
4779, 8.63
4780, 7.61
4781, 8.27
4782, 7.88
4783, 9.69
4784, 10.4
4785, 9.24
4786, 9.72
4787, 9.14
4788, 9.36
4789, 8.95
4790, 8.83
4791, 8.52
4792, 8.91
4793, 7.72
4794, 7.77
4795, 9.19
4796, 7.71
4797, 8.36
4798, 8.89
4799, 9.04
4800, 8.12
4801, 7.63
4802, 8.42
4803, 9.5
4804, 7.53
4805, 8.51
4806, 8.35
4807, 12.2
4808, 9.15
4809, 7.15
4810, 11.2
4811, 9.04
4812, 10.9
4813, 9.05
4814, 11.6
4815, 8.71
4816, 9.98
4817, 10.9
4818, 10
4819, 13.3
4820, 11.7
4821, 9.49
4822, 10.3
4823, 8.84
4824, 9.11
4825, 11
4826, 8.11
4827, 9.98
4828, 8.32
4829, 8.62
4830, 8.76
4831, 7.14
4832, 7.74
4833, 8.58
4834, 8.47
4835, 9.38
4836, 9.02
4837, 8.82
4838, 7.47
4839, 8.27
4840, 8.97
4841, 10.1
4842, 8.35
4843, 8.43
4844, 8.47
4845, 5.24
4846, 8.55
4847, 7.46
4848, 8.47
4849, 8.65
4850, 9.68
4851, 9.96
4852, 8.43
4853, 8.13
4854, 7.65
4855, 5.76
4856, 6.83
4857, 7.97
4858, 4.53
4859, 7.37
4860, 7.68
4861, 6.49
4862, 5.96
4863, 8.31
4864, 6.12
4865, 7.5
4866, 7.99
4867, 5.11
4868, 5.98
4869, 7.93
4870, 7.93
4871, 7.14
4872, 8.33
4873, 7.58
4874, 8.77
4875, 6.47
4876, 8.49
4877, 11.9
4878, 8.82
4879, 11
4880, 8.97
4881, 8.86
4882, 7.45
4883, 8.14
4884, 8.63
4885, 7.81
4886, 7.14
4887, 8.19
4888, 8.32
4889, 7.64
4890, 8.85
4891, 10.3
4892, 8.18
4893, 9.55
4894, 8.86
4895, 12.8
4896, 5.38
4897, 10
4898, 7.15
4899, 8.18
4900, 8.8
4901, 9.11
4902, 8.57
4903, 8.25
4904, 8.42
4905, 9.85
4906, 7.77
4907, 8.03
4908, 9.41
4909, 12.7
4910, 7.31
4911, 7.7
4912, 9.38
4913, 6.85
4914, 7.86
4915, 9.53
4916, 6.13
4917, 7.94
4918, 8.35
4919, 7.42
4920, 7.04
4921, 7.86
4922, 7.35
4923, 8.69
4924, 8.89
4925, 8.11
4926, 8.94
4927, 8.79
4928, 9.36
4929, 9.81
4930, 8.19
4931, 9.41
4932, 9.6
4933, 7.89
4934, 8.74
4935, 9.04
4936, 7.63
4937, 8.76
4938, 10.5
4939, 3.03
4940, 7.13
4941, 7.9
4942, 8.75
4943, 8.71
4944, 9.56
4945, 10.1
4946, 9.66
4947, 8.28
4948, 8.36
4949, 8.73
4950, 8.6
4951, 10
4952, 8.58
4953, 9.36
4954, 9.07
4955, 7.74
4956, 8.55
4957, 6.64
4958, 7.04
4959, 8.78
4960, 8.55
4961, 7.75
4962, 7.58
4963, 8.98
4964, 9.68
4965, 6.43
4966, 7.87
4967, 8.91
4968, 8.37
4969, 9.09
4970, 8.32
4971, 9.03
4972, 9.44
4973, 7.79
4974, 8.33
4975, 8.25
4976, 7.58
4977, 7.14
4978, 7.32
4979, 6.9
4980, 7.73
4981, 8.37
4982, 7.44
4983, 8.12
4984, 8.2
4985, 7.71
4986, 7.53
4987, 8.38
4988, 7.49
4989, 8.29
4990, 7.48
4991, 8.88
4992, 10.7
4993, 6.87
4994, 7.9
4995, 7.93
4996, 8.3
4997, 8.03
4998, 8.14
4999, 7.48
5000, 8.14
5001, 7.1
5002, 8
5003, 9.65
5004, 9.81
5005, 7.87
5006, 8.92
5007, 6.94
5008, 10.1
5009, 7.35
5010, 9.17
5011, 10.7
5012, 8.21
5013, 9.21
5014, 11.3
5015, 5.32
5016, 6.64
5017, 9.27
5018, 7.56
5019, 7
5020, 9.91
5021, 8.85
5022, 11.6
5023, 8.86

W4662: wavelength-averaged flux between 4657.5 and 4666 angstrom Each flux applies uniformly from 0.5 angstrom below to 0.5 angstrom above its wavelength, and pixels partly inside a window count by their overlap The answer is 8.22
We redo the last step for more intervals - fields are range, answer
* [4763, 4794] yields 8.58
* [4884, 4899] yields 8.57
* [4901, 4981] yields 8.38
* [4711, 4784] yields 8.53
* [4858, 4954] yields 8.34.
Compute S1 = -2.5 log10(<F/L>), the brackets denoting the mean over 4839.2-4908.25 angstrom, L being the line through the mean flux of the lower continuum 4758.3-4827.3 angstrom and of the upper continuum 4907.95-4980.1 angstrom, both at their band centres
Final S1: 0.060 mag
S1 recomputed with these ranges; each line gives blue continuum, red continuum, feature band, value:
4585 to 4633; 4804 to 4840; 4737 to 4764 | 0.07 mag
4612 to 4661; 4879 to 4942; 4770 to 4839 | -0.06 mag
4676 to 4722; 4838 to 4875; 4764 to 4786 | -0.07 mag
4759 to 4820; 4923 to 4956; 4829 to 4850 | 0.06 mag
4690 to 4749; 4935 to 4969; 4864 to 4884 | 0.04 mag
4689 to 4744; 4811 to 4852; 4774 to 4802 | 0.02 mag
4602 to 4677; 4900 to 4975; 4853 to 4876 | 0.19 mag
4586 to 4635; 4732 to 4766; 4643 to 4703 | 0.05 mag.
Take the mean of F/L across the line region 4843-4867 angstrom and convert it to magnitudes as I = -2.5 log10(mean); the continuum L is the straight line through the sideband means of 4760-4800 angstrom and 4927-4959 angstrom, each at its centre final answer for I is 0.14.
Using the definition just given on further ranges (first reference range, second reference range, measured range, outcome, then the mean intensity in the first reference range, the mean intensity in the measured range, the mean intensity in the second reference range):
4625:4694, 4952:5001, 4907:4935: -0.05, 8.29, 8.49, 8.11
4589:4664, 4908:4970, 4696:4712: 0.03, 8.59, 8.3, 8.43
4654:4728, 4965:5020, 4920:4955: -0.05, 8.3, 8.59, 8.21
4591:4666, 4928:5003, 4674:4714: 0.06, 8.58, 8.1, 8.28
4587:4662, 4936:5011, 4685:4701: 0.04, 8.57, 8.18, 8.27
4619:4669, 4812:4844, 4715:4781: 0.06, 8.6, 8.52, 9.32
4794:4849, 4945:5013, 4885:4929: 0.02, 9.01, 8.49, 8.31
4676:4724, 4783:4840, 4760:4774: 0.10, 8.28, 8.03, 9.15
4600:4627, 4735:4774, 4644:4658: 0.03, 8.91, 8.56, 8.49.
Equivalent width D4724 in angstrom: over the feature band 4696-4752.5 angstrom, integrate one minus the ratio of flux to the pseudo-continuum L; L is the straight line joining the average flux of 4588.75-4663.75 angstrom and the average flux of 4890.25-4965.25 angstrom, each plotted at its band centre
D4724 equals 0.3 angstrom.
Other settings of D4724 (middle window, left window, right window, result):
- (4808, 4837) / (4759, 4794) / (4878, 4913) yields -3.19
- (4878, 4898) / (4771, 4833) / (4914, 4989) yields -0.20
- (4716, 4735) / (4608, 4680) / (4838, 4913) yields -0.34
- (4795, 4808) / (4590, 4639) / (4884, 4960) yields -0.21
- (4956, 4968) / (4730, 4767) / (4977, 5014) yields 0.35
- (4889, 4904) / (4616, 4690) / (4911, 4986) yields -0.91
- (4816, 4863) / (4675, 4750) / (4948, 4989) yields -1.61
